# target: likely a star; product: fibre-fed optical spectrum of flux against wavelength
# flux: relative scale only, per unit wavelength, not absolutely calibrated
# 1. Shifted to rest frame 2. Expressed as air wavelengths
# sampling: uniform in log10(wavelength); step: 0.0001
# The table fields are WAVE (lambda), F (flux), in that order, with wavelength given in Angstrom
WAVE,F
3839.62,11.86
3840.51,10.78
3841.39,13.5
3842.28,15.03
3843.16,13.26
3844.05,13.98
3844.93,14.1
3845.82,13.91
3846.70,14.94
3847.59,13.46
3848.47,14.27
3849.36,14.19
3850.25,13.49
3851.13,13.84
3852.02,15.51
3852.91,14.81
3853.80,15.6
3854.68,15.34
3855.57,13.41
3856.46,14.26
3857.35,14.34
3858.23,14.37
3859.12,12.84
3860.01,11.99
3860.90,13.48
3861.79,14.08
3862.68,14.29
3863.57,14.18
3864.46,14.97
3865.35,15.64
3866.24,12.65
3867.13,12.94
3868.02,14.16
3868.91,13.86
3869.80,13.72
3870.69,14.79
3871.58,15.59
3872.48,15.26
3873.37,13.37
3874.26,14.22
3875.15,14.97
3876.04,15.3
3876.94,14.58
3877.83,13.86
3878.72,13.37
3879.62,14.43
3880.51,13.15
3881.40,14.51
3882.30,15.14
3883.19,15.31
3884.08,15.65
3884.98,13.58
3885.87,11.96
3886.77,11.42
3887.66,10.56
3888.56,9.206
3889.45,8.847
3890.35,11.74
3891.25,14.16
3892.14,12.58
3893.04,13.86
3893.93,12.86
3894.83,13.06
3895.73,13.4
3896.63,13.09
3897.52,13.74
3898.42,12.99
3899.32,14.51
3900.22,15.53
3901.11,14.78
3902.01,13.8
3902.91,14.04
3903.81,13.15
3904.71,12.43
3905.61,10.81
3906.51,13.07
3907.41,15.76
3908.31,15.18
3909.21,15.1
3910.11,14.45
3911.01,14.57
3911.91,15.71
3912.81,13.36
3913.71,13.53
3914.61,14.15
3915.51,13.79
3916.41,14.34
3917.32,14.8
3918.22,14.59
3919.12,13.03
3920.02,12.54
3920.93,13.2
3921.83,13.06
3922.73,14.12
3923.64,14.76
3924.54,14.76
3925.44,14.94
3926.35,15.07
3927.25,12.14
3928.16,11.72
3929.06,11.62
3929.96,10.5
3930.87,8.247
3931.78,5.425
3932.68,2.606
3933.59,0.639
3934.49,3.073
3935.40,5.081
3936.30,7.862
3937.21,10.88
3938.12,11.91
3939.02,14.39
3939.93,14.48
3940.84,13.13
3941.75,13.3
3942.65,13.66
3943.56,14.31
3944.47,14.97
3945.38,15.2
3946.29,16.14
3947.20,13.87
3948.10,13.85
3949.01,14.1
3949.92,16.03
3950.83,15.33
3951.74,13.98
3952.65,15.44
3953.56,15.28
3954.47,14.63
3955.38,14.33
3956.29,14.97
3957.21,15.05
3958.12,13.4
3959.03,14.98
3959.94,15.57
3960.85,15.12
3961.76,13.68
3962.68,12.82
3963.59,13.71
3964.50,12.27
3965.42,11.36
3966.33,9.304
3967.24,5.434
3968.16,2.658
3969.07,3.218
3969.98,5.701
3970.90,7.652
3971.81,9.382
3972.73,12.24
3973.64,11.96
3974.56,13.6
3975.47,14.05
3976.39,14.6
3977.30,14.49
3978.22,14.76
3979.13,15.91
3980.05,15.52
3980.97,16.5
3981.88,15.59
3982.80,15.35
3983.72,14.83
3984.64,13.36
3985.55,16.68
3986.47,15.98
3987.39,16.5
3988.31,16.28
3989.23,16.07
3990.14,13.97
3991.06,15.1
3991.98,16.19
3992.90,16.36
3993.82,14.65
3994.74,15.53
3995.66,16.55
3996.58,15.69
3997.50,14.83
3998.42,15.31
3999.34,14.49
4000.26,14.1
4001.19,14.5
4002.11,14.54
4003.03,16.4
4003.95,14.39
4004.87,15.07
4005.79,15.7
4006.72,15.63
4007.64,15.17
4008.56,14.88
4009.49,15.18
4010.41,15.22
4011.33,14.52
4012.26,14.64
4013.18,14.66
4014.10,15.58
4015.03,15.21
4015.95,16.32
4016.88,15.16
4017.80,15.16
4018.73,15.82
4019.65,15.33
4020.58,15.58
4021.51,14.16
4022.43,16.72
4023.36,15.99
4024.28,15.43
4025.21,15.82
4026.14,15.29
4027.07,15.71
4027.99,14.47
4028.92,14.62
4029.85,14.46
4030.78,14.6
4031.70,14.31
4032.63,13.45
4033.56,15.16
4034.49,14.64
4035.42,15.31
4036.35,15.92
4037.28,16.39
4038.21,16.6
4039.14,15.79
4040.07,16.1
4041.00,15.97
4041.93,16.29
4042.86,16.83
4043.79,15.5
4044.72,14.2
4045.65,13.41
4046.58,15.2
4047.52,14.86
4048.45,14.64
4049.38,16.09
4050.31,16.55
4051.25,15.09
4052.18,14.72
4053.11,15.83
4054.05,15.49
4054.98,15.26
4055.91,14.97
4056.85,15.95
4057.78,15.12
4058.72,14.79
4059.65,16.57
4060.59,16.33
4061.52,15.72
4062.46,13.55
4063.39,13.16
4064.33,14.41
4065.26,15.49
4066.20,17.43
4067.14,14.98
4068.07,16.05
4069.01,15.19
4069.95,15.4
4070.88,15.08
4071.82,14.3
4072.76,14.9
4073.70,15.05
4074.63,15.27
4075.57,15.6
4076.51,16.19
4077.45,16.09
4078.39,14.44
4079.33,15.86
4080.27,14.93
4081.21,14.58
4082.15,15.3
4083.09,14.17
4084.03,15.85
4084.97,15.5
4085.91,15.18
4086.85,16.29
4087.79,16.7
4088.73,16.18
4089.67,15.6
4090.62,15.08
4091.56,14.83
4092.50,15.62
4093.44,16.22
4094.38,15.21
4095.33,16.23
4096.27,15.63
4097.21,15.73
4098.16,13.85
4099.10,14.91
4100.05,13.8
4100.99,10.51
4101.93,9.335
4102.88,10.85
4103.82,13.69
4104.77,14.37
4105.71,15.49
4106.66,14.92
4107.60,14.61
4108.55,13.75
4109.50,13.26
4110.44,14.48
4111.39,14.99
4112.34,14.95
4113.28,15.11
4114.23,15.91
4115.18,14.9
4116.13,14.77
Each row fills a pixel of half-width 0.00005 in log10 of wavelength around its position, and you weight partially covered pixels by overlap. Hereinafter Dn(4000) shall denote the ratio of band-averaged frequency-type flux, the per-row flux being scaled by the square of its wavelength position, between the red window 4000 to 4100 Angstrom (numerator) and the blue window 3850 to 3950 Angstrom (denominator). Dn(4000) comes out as 1.25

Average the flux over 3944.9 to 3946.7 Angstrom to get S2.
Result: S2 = 15.6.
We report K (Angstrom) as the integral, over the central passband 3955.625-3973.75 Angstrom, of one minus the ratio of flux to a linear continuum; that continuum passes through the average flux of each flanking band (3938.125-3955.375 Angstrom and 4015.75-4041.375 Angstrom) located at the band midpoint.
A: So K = 4.5 Angstrom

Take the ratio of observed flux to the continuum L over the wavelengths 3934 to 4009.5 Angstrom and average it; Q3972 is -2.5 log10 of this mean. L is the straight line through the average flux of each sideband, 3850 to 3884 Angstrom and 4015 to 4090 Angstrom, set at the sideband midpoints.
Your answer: 0.10 mag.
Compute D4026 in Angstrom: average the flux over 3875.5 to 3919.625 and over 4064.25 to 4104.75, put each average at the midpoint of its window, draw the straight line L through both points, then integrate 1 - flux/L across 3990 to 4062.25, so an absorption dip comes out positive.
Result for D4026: -3.8 Angstrom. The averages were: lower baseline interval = 13.6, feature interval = 15.3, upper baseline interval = 15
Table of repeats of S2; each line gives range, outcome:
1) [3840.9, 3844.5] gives 13.9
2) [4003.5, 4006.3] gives 15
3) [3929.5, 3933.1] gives 6.75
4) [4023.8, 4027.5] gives 15.6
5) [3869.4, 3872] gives 14.7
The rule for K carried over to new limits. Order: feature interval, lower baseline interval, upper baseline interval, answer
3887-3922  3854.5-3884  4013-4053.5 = 2.5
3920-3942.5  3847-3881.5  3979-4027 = 6.1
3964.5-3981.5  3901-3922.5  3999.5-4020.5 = 4.2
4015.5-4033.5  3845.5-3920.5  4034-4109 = -0.5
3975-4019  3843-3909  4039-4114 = -2.2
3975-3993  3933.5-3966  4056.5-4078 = -2.1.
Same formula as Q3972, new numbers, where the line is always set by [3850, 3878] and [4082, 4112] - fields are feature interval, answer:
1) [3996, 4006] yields -0.04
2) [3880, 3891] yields 0.13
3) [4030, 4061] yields -0.06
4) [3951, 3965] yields 0.00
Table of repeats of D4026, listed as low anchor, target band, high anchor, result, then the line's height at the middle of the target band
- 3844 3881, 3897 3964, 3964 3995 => 1.90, 13.5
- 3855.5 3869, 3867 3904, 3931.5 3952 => -1.21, 13.2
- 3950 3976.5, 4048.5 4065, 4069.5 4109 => -1.31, 14.1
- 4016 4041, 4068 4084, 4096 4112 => -0.95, 14.3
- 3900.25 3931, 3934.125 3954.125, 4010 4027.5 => 1.52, 14.1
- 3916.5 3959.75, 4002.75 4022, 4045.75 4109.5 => -1.85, 13.9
